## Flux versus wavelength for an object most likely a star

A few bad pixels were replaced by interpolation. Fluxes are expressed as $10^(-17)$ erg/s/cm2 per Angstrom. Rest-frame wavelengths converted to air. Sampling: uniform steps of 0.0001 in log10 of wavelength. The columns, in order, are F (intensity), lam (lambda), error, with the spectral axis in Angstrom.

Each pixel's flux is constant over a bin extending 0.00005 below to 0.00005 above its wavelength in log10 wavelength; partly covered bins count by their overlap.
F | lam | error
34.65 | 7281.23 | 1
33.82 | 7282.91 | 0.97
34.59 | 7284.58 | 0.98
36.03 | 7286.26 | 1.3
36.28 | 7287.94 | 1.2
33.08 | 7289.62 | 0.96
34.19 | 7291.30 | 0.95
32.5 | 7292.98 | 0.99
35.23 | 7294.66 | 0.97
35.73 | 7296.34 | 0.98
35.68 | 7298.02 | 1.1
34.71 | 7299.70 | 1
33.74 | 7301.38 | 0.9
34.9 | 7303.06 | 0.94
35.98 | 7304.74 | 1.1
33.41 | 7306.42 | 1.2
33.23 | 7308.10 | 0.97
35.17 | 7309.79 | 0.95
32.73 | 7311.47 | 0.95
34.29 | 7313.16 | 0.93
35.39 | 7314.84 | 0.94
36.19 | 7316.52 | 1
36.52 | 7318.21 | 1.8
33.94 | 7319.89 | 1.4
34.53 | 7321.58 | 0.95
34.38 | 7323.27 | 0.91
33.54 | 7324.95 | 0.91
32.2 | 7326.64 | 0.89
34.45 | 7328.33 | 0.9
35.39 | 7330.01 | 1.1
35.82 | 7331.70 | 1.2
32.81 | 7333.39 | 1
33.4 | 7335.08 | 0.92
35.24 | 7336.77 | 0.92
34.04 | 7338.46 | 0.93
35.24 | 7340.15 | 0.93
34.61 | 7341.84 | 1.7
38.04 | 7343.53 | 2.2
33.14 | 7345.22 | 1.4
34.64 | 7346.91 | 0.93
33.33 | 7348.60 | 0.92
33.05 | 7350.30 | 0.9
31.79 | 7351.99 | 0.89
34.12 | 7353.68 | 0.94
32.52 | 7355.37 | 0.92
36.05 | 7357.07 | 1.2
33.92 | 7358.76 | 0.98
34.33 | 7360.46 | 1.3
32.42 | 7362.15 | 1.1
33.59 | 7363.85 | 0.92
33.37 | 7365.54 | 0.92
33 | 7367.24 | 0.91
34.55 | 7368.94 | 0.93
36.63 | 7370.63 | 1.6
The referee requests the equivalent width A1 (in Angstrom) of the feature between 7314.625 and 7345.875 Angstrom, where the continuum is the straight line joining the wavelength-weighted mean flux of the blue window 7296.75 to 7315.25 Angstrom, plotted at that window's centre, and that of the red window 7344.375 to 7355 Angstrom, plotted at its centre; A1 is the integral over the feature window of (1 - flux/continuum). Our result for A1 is -0.8 Angstrom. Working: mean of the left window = 34.5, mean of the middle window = 34.7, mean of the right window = 33.3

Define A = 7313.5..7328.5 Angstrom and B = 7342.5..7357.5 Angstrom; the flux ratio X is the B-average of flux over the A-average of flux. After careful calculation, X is 1.0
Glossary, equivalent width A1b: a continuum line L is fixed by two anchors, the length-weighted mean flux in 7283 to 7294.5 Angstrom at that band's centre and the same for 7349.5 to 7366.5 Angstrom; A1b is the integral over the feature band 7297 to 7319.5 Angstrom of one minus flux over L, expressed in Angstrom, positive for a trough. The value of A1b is -0.4 Angstrom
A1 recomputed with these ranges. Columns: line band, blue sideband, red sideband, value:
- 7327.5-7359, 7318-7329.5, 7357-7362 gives -0.1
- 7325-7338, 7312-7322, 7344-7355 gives 0.1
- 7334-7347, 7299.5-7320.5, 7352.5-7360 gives -0.2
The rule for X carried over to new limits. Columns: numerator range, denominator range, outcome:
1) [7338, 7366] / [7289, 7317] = 0.99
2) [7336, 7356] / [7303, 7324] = 0.99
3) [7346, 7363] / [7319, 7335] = 0.99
